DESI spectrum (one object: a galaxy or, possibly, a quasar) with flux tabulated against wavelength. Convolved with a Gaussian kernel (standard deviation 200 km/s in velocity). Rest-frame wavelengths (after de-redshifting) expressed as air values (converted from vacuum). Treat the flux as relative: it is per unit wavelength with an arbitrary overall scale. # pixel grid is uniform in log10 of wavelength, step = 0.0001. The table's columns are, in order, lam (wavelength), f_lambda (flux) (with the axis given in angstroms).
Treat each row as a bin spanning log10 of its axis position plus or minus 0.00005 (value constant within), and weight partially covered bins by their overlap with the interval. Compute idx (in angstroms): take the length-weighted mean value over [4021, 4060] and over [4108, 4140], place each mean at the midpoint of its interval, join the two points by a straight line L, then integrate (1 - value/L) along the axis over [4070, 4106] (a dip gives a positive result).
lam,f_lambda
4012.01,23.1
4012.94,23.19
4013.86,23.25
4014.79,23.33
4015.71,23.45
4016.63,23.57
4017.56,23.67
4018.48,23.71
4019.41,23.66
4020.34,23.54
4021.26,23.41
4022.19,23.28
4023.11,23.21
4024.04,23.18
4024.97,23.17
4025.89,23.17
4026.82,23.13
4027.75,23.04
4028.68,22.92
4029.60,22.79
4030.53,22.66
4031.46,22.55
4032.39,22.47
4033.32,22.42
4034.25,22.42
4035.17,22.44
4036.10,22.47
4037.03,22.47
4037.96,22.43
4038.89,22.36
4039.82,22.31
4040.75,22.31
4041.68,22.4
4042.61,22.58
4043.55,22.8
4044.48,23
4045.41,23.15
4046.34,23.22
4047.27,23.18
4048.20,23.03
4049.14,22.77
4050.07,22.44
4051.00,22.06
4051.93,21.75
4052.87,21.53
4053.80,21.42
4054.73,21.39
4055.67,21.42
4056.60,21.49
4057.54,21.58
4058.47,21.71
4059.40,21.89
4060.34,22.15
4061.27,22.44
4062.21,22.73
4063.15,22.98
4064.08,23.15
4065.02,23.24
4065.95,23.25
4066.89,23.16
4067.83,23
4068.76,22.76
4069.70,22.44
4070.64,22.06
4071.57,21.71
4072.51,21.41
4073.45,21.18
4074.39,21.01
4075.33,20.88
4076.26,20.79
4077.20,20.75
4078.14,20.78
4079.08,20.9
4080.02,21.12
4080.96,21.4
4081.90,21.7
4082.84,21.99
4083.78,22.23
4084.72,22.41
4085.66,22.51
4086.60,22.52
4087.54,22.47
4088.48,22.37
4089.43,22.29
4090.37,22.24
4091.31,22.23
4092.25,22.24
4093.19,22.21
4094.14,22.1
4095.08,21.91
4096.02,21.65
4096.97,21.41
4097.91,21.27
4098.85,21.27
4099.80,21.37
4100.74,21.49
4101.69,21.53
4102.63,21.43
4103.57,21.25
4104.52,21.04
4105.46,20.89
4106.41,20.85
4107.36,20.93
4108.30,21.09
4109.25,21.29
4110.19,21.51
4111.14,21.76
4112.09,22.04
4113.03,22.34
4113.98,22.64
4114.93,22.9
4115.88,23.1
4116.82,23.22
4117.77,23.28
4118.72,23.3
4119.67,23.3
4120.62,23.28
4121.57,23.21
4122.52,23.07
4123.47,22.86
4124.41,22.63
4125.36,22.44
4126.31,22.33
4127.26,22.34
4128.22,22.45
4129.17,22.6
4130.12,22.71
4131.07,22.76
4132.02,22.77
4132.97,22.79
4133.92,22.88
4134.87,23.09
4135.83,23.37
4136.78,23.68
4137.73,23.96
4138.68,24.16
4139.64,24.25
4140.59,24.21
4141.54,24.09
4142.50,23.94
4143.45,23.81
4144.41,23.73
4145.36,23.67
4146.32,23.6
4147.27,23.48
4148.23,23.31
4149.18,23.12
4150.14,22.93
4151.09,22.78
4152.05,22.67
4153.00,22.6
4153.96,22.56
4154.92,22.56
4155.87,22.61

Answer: 1.7 angstroms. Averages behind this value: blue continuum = 22.5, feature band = 21.6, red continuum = 22.8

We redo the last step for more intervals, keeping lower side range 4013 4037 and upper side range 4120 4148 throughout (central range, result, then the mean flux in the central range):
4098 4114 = 1.2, 21.4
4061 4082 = 1.1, 21.9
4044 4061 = 0.7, 22.2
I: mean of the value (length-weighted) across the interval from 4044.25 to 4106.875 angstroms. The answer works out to 22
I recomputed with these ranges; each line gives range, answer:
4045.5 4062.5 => 22.1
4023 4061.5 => 22.5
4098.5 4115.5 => 21.5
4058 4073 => 22.5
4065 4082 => 21.7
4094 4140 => 22.4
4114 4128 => 22.9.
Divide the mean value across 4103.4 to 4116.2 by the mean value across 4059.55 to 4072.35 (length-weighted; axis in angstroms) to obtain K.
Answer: 0.96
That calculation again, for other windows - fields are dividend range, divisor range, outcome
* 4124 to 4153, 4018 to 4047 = 1.02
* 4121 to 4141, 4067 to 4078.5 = 1.07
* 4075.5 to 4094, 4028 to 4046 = 0.97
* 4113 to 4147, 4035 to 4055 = 1.03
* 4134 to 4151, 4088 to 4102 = 1.08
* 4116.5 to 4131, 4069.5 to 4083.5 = 1.07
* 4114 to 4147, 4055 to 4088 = 1.06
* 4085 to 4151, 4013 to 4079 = 1.00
